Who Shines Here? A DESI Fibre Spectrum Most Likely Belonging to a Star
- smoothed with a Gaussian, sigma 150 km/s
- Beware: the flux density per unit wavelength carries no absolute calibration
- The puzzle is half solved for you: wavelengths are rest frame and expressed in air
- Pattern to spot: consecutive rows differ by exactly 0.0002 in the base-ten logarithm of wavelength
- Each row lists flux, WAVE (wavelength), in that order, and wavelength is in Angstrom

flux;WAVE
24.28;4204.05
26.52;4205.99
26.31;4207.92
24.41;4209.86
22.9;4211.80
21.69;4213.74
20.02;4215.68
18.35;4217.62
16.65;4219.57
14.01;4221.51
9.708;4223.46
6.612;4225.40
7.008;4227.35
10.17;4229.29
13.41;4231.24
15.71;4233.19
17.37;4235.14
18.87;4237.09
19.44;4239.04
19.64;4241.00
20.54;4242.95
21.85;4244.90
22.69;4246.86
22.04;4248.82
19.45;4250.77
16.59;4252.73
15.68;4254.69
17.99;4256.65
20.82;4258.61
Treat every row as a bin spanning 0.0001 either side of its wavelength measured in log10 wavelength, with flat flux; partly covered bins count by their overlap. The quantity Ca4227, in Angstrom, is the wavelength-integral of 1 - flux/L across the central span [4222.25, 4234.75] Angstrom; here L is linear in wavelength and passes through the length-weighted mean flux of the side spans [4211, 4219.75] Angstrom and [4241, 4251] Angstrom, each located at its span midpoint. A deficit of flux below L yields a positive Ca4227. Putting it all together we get 6.0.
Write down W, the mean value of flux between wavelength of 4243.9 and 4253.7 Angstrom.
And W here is 20.5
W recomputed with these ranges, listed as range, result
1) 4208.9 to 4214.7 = 23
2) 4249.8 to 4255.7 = 17.2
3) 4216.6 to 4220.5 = 17.5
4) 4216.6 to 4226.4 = 13.1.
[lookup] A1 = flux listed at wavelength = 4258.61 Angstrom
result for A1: 20.82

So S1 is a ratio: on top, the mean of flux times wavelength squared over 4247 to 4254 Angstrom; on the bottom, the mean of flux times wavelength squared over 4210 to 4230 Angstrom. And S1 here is 1.31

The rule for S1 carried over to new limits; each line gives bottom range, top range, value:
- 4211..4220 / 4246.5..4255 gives 0.98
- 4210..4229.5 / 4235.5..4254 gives 1.32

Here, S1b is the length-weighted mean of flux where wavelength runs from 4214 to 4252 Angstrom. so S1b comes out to 16.6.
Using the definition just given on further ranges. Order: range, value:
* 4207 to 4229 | 16.8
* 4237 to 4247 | 20.5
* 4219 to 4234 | 11.5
